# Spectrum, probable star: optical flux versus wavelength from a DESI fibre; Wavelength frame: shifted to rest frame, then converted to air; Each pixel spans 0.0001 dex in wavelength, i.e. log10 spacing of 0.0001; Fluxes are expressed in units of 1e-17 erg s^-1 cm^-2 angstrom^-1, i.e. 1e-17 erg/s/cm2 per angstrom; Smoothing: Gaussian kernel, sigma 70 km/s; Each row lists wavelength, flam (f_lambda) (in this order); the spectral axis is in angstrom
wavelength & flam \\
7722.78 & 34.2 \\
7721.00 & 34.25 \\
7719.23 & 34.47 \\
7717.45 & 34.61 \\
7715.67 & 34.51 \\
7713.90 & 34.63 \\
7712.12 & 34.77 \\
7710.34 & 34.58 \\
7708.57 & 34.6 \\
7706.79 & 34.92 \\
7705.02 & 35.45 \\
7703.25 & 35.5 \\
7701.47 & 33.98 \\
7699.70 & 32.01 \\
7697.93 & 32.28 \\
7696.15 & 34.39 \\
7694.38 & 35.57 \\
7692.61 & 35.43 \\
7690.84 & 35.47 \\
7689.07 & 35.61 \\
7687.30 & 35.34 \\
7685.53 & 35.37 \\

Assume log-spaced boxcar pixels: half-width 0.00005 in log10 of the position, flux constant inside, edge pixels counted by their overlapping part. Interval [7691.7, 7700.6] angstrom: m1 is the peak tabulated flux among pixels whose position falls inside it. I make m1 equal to 35.57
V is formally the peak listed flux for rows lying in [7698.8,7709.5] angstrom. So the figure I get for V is 35.5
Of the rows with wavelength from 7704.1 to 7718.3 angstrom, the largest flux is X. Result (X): 35.45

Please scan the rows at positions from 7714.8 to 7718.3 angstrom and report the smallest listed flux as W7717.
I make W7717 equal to 34.51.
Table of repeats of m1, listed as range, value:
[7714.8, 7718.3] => 34.61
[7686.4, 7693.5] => 35.61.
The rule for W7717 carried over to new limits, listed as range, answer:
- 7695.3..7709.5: 32.01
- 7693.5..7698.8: 32.28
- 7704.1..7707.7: 34.92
